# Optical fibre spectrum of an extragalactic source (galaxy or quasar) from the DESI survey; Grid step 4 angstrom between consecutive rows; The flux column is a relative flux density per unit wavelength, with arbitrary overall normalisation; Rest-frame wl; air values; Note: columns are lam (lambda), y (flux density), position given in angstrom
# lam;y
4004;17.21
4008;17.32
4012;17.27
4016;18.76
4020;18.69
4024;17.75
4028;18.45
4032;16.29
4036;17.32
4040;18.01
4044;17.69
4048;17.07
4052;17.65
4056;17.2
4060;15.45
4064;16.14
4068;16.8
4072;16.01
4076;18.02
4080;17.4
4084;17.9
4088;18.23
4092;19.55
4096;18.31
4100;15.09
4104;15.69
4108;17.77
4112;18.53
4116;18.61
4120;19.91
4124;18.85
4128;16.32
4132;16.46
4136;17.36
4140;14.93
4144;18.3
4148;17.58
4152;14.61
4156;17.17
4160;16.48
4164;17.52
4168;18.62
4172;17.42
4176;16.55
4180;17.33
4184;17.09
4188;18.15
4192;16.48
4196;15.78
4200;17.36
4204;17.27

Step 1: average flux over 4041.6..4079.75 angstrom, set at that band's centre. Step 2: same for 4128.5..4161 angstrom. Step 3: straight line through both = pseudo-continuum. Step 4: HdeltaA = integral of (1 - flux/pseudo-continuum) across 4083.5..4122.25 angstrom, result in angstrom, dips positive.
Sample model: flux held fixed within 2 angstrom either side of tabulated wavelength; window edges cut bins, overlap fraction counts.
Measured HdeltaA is -2.8 angstrom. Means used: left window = 16.9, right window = 16.6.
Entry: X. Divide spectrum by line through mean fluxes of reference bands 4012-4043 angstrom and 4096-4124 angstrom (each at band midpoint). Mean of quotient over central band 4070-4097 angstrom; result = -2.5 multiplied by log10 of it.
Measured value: -0.008 mag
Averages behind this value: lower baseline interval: 17.8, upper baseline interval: 17.7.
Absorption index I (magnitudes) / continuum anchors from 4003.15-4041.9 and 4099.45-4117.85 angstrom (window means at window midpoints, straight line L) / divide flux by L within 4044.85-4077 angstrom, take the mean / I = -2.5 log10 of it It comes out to 0.05 mag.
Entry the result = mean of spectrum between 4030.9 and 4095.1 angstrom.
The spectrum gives 17.3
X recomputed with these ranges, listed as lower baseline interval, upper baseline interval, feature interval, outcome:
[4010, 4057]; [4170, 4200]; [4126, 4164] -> 0.035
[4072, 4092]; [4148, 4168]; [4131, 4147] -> 0.014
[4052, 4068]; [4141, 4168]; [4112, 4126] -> -0.135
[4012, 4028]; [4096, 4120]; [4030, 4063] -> 0.060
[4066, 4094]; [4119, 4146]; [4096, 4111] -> 0.059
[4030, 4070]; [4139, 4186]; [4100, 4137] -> -0.038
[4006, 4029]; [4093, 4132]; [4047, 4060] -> 0.053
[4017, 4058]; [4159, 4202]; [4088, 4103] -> -0.009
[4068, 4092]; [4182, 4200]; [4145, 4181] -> 0.003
